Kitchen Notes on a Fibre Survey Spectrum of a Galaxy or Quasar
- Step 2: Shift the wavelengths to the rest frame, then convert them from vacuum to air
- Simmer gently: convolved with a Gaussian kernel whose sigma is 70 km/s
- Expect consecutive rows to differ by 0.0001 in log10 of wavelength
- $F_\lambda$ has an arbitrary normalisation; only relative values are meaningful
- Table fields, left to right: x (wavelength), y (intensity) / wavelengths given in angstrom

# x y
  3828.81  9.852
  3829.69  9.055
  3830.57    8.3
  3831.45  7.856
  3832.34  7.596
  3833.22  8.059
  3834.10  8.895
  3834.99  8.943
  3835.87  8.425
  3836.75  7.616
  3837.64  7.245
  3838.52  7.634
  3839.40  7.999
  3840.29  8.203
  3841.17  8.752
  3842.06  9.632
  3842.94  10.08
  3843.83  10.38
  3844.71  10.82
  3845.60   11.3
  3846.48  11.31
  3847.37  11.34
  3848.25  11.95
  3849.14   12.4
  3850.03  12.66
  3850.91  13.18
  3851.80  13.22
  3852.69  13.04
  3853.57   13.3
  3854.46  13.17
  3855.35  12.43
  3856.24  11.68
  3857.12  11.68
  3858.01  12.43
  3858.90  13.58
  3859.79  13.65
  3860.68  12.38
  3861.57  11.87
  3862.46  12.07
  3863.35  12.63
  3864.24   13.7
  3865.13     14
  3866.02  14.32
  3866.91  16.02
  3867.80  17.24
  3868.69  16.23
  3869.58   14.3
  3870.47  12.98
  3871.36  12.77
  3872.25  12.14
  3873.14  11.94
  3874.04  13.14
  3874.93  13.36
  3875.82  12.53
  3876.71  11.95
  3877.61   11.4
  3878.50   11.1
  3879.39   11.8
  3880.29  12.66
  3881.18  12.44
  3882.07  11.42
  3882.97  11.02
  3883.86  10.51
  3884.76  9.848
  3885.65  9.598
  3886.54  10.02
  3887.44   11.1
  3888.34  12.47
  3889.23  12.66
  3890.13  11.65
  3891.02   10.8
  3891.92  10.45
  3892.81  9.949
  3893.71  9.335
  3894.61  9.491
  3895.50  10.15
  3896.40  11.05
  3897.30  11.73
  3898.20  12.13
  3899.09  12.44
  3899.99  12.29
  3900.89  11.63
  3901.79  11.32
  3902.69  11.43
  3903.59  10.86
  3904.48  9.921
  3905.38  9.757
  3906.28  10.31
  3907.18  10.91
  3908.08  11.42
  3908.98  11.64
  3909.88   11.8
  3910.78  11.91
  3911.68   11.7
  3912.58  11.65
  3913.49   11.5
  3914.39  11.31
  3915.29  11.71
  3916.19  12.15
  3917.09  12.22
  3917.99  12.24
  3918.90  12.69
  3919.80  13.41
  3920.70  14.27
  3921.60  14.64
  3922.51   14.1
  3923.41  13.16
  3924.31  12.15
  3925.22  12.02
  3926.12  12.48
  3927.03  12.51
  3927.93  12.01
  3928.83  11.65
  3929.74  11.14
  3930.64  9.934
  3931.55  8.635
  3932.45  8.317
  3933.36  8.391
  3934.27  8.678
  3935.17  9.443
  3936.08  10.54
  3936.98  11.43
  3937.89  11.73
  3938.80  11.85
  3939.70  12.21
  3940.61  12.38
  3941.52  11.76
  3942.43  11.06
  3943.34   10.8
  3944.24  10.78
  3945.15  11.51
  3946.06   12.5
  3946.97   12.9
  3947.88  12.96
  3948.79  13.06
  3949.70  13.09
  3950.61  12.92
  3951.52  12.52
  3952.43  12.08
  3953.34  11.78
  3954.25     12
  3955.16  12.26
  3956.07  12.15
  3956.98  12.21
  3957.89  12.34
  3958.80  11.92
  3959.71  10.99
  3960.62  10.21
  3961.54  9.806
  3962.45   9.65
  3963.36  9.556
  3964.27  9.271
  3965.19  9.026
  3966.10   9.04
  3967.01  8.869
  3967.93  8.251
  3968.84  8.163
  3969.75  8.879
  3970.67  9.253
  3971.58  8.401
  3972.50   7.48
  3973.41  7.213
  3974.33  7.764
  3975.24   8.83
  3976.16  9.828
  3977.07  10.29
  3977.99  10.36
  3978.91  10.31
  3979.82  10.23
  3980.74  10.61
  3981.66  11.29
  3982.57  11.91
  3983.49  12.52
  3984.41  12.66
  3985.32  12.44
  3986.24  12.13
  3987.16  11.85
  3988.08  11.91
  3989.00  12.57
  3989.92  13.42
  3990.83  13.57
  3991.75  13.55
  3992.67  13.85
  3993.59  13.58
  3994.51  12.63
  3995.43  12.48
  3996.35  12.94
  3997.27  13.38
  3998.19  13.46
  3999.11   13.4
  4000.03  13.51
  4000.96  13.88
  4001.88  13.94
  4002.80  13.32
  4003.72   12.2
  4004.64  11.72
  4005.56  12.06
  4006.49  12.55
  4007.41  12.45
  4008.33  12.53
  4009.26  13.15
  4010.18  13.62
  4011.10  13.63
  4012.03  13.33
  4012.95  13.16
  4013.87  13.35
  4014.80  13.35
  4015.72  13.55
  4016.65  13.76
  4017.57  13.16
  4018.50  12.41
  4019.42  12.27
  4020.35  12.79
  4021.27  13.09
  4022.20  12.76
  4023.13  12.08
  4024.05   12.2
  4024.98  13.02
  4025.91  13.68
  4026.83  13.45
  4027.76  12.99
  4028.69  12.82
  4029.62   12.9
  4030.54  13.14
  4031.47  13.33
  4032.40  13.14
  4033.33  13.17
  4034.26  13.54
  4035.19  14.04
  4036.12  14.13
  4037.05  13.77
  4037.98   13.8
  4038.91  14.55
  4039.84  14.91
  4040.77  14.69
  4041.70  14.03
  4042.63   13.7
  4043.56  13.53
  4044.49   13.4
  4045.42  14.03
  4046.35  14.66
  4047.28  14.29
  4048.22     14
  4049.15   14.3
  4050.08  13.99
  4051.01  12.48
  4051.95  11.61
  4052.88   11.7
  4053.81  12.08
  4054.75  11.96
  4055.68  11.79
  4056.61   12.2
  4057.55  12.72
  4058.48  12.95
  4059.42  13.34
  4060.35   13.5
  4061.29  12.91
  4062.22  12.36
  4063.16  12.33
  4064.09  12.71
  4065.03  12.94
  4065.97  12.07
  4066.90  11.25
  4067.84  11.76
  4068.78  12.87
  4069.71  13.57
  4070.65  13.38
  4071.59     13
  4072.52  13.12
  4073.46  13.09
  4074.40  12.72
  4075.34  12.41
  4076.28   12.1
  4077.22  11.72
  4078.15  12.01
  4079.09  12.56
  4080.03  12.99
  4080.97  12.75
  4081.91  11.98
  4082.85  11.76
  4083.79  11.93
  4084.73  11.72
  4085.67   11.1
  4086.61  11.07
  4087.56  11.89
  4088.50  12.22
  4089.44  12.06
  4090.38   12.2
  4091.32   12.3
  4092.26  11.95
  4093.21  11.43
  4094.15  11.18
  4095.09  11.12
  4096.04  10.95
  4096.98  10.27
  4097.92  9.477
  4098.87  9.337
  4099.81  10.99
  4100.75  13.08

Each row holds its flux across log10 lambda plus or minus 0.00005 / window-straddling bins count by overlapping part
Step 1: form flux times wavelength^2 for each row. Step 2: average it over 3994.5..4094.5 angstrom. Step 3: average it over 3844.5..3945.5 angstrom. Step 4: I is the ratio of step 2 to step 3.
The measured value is 1.2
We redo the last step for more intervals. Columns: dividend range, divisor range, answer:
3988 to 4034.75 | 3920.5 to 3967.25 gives 1.19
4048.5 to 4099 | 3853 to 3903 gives 1.11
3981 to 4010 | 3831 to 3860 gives 1.30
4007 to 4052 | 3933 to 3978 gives 1.31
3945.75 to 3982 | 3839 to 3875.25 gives 0.89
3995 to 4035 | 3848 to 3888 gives 1.12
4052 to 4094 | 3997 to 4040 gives 0.96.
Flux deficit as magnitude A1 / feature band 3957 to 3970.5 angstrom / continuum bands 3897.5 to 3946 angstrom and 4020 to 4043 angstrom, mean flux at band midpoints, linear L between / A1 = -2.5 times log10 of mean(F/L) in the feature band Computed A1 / 0.24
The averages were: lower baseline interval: 11.5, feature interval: 9.78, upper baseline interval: 13.4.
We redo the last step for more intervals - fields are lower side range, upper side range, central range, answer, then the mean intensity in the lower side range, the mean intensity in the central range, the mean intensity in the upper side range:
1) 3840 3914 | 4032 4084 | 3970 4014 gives 0.06 mag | 11.8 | 11.9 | 13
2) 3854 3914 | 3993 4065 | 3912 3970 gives 0.10 mag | 12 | 11.4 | 13.2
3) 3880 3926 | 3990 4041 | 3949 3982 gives 0.21 mag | 11.6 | 10.3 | 13.2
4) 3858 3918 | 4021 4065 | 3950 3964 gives 0.09 mag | 11.9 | 11.5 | 13.2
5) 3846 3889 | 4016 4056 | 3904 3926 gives 0.06 mag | 12.5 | 12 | 13.3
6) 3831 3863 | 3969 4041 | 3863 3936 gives -0.05 mag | 10.8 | 11.8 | 12.4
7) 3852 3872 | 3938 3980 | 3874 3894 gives 0.13 mag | 13.4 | 11.3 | 10.7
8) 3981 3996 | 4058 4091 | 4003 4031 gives -0.03 mag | 12.6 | 12.9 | 12.4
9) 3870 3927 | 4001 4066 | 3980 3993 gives 0.02 mag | 11.7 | 12.4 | 13.1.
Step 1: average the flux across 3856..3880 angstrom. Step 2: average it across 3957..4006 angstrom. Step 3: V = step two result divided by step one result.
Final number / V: 0.86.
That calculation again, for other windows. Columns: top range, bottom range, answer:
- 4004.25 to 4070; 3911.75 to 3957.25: 1.11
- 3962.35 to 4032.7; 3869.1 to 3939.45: 1.03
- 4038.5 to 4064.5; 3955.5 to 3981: 1.37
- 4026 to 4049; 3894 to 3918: 1.21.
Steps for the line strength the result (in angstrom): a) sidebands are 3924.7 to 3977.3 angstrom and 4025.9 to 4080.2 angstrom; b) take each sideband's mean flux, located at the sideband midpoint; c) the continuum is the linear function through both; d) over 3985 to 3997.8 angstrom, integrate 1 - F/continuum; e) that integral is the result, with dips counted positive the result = -1.4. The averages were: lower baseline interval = 10.7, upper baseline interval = 13.1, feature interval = 12.9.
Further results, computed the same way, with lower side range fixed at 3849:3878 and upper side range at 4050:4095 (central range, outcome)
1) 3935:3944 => 1.0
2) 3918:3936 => 1.9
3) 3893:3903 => 1.4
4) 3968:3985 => 3.9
